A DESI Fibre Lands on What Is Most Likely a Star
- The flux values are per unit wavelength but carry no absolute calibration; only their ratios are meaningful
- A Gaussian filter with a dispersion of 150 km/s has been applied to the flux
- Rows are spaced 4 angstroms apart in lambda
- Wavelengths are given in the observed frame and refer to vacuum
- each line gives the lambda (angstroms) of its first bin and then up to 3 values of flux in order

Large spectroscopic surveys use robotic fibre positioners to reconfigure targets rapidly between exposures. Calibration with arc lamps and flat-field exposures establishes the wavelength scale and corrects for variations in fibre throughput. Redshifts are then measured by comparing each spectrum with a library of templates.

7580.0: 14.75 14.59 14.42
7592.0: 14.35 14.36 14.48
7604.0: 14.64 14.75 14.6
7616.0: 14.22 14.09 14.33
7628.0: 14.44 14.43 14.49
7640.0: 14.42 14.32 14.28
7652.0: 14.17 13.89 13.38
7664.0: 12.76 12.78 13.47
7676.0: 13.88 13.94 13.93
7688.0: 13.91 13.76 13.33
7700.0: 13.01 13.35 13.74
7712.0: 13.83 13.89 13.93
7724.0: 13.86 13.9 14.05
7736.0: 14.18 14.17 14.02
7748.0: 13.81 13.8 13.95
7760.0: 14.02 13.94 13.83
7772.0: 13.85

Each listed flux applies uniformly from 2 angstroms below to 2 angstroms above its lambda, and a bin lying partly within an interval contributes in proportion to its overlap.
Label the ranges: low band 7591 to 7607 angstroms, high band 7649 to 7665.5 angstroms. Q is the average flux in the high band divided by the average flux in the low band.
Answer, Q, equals 0.9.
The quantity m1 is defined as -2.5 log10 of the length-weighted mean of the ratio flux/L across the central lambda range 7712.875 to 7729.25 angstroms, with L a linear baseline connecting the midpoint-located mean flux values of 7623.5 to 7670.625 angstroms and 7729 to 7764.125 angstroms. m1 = 0.01 mag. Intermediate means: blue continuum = 14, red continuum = 14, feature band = 13.9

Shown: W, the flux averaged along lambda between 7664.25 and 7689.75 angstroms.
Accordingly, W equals 13.6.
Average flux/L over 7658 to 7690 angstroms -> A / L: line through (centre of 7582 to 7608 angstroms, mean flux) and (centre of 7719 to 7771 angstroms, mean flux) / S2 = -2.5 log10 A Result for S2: 0.06 mag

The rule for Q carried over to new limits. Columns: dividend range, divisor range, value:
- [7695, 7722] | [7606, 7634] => 0.94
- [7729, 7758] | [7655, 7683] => 1.04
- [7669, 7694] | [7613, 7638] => 0.96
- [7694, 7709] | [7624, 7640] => 0.92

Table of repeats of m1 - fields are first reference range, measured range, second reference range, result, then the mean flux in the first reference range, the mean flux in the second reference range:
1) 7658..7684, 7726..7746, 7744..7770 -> -0.02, 13.4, 13.9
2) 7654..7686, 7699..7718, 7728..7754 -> 0.01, 13.5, 14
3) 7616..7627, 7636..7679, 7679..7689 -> 0.02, 14.2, 13.9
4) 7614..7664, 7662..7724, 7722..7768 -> 0.04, 14.1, 14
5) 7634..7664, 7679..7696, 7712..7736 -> 0.01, 14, 13.9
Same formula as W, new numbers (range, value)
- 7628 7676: 13.9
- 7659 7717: 13.5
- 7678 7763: 13.8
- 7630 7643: 14.4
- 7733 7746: 14.1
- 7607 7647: 14.4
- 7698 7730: 13.7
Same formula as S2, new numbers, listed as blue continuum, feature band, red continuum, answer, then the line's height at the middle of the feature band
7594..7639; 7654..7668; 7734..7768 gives 0.08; 14.3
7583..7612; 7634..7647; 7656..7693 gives -0.03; 14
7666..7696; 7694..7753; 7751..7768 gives 0.00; 13.8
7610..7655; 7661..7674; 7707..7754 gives 0.09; 14.2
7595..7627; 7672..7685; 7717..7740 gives 0.03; 14.2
